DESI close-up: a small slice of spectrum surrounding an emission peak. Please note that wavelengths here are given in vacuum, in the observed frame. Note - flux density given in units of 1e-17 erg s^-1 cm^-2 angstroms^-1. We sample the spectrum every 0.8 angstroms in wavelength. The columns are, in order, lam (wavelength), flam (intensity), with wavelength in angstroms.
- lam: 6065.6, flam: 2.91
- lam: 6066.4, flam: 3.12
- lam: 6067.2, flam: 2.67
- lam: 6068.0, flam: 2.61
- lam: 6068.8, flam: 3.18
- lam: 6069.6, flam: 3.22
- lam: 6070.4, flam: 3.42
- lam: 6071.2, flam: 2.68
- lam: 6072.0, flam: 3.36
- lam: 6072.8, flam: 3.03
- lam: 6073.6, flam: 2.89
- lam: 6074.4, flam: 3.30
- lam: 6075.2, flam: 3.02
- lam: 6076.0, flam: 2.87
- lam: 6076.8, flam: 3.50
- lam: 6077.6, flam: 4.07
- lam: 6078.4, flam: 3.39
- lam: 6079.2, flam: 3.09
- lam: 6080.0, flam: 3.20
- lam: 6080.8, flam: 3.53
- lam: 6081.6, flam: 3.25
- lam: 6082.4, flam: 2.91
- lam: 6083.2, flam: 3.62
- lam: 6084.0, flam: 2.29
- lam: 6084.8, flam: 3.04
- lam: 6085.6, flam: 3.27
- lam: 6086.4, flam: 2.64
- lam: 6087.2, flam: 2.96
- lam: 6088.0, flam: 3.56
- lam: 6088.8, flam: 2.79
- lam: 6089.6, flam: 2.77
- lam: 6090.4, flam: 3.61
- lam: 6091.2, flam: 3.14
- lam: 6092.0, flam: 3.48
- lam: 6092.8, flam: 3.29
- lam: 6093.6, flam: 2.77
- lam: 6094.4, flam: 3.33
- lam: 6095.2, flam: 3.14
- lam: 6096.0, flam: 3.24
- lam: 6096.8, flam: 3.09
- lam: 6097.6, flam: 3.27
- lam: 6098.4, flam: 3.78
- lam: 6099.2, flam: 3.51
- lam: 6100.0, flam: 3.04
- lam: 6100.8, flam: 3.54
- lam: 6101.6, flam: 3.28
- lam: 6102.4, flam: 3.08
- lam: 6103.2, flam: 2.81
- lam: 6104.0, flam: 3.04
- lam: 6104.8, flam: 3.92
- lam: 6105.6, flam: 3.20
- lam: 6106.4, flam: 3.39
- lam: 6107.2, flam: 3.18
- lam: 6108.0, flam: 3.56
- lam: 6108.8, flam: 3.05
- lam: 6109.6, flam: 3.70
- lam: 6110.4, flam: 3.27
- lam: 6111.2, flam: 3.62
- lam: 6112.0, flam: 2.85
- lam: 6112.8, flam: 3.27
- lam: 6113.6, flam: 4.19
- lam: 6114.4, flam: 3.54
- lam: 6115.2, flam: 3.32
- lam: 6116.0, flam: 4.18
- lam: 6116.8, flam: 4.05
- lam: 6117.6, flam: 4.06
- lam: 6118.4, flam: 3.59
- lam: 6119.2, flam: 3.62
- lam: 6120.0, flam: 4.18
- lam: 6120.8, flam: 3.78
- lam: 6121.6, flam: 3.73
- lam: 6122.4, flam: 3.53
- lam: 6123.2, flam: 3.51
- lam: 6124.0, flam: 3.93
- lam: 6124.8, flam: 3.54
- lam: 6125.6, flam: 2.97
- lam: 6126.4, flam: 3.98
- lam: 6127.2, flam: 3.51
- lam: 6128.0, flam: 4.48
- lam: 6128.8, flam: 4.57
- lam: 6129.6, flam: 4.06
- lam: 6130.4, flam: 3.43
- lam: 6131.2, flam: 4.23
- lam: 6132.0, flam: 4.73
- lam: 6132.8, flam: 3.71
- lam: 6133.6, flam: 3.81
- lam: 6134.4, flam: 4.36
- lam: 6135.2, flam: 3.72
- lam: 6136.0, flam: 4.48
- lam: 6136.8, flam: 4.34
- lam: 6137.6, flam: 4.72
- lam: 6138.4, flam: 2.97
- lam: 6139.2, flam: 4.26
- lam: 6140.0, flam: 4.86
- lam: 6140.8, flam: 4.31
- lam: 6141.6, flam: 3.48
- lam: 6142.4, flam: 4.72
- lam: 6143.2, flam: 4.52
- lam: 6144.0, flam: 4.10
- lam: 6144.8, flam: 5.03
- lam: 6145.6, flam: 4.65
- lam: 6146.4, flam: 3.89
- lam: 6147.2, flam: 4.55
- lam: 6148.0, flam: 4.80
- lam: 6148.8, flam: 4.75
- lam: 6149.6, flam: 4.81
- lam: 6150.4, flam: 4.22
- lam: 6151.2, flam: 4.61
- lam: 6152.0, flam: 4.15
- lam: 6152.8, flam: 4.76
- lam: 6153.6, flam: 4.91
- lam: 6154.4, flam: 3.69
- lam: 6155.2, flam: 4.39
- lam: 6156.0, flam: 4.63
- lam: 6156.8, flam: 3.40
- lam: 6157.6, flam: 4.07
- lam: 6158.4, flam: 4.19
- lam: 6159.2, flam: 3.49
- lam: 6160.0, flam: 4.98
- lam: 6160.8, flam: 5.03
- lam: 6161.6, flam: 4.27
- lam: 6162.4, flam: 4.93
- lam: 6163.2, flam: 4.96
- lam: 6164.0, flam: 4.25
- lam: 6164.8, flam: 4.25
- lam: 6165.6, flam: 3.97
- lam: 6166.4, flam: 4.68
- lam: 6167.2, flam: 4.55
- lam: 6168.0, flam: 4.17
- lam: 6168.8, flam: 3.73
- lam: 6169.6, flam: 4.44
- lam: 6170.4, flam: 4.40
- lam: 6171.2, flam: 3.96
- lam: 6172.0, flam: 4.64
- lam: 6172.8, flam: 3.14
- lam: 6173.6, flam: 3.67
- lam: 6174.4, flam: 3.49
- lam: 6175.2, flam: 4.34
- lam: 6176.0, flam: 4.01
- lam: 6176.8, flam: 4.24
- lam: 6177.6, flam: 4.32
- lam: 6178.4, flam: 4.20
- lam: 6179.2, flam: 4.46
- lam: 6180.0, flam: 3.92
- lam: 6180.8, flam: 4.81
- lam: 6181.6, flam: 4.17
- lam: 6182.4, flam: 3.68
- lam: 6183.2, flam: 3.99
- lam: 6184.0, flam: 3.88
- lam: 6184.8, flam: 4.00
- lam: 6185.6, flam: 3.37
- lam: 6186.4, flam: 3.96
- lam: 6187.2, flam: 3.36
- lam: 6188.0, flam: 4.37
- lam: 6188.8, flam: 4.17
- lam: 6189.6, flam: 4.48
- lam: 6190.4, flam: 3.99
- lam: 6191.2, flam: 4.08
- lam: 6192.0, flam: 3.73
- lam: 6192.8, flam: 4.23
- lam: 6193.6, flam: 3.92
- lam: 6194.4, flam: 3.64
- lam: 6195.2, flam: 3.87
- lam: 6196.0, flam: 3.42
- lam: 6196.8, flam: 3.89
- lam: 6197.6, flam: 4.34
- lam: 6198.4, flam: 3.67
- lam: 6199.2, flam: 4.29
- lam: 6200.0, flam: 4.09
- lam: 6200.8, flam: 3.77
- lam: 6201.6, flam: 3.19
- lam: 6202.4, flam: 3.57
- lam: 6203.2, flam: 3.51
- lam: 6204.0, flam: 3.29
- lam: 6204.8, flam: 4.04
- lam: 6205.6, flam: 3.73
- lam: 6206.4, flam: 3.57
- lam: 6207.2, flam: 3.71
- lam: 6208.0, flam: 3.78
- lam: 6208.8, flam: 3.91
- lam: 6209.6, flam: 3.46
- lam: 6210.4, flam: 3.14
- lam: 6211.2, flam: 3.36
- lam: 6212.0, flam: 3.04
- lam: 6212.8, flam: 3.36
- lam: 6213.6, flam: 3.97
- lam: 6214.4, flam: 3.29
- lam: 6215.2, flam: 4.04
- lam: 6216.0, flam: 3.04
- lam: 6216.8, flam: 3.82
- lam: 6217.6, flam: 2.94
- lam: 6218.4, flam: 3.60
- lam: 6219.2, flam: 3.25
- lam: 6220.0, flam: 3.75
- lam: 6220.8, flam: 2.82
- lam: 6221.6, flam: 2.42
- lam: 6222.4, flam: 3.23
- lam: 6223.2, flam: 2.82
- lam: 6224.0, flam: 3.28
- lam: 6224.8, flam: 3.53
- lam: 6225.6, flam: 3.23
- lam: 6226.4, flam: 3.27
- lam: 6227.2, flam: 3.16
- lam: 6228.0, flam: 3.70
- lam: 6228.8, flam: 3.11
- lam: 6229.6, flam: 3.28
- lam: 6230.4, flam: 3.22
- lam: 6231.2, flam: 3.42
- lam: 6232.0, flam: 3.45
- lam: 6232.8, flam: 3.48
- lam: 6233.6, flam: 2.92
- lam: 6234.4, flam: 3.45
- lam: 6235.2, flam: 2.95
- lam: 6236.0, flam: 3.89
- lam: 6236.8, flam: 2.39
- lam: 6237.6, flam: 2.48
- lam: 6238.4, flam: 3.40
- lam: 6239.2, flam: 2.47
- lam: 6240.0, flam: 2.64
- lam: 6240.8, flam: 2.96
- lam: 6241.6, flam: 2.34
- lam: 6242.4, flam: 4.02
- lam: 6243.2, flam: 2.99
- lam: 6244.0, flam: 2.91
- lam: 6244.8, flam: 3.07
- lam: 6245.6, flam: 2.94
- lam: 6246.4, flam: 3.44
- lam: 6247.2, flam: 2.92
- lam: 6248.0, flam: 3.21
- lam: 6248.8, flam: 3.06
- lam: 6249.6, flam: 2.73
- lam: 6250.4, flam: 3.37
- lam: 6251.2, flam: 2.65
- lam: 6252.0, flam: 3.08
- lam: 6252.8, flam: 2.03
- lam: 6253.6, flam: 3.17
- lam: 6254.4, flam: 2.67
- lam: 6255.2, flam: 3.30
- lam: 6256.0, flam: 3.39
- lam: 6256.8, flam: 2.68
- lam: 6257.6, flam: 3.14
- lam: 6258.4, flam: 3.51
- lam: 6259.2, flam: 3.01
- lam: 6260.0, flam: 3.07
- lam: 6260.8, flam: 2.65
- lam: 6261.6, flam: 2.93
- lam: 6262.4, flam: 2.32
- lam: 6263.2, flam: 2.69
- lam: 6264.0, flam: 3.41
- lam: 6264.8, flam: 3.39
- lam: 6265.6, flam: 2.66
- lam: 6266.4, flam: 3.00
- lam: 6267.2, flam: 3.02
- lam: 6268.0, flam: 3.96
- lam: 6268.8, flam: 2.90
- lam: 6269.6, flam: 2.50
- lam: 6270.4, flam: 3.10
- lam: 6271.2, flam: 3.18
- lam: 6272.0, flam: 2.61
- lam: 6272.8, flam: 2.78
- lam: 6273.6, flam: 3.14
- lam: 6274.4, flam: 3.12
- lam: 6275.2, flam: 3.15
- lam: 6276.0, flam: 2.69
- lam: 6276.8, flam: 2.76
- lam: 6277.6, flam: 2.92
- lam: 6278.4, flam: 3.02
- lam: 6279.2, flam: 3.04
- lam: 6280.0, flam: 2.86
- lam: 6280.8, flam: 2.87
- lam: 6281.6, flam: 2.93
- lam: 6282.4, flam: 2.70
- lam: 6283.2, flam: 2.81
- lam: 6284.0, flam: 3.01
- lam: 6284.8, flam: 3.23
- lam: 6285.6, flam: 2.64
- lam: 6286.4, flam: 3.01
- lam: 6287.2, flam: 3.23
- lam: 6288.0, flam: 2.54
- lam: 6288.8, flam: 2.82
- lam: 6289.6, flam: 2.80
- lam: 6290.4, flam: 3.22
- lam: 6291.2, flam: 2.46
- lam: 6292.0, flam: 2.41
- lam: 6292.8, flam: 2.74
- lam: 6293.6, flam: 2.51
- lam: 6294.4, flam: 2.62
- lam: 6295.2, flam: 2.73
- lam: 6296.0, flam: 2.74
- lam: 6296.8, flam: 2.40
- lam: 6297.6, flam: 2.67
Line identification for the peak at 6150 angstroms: Mg II 2798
